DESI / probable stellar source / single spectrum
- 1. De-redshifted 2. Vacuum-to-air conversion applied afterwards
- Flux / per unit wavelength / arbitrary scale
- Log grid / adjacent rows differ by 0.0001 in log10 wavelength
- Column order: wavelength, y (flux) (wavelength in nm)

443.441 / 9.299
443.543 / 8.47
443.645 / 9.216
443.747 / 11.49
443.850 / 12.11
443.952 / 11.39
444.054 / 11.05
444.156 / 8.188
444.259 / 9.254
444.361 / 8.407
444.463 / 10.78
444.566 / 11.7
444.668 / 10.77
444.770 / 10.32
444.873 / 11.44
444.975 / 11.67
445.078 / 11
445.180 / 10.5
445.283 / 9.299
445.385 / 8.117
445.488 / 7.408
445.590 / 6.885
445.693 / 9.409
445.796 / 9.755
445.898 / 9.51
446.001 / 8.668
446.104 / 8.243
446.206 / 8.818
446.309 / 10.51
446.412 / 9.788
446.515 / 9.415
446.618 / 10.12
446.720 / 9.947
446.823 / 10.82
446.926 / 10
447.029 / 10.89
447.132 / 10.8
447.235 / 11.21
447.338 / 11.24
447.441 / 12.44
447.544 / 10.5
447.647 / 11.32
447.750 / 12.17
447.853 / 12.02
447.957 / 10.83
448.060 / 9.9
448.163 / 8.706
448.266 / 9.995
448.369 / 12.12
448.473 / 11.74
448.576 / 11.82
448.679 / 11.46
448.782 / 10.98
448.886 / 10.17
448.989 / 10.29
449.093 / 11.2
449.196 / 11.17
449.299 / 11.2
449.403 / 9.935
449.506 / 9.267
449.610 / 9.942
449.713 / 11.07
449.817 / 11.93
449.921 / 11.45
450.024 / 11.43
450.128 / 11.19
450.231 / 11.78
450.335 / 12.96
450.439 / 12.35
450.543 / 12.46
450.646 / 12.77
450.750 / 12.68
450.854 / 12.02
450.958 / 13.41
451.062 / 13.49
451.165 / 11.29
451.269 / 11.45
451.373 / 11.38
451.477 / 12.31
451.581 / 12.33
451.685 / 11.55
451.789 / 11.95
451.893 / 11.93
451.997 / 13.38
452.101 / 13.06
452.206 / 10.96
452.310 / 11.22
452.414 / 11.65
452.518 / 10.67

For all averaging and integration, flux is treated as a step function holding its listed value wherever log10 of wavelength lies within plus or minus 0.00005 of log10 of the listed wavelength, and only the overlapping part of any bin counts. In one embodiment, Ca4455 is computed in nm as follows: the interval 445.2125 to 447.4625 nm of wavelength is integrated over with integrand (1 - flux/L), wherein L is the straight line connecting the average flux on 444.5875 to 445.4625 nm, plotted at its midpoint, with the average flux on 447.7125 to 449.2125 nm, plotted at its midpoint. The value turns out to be 0.20 nm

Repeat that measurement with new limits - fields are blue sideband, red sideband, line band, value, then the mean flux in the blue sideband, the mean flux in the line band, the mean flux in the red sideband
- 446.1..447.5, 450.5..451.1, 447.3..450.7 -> 0.140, 10.4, 11.2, 12.8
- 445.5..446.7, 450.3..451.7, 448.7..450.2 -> 0.066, 9.16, 10.8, 12.3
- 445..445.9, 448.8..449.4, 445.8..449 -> -0.166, 9.15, 10.5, 10.7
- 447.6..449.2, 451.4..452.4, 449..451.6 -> -0.024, 11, 11.7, 12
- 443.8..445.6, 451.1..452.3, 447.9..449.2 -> 0.038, 10.1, 10.8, 12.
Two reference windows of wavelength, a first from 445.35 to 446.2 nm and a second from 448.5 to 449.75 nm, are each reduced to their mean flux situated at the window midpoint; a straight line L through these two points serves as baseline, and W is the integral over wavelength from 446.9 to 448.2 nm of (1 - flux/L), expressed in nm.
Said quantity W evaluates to -0.17 nm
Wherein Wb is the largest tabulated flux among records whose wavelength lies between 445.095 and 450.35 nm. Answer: 12.96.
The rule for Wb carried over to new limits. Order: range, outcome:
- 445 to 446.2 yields 11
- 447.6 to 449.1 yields 12.17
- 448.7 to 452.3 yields 13.49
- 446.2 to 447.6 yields 12.44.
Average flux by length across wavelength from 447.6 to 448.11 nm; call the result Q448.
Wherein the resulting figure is 11.2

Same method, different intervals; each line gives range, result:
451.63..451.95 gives 11.8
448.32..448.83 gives 11.6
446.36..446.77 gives 9.82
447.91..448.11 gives 10.4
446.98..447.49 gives 11.3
